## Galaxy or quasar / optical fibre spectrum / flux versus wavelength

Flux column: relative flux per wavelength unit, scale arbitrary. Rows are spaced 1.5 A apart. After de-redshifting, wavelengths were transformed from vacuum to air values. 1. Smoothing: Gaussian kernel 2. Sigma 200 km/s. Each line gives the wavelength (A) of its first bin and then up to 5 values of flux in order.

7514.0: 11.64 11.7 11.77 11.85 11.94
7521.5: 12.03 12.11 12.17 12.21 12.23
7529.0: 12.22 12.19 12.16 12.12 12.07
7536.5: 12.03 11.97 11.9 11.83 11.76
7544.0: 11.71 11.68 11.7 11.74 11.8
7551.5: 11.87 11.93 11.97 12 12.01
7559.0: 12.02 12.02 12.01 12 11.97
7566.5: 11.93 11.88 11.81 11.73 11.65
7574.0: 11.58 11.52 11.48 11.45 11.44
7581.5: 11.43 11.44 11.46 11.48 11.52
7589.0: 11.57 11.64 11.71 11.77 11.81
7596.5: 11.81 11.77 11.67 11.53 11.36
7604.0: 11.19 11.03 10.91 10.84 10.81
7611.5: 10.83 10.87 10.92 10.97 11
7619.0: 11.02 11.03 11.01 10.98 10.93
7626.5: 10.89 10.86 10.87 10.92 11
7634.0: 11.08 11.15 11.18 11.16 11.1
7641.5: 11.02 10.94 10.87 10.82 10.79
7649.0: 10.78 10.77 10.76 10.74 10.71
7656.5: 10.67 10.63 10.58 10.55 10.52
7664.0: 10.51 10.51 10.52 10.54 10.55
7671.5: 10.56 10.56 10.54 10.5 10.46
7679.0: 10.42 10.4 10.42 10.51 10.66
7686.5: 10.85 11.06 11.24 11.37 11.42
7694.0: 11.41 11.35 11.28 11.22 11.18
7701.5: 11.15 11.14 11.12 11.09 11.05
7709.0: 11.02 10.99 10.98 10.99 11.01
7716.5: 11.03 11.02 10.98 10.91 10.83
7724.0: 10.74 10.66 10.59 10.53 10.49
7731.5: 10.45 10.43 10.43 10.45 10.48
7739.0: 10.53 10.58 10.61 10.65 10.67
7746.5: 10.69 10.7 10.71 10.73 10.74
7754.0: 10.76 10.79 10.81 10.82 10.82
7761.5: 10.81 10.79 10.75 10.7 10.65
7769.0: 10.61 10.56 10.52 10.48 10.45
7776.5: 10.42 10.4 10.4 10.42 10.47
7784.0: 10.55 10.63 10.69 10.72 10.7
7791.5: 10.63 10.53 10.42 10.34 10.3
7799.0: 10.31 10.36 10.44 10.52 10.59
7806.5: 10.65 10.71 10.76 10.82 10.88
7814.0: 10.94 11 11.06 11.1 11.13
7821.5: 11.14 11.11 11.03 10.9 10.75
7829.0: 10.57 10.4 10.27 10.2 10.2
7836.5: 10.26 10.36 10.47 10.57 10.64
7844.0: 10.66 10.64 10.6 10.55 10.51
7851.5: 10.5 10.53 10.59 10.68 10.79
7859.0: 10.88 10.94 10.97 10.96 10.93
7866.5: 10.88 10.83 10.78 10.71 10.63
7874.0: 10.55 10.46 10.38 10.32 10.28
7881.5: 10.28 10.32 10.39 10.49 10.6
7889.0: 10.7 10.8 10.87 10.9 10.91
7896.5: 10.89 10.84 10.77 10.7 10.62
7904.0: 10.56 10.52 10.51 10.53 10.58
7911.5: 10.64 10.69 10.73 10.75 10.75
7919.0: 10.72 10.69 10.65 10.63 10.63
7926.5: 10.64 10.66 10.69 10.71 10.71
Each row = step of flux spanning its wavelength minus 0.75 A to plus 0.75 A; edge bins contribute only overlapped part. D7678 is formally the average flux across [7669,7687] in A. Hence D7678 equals 10.5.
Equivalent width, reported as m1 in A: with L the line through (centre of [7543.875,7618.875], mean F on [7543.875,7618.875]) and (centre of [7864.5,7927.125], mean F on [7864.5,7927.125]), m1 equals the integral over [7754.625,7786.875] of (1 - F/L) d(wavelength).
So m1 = 1.2 A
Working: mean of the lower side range 11.6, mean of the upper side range 10.6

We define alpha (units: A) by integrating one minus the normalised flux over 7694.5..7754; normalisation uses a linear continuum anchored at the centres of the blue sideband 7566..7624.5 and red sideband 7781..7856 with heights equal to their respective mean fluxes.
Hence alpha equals 0.6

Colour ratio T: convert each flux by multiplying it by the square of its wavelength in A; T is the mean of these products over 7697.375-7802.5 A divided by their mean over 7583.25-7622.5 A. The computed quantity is 1.0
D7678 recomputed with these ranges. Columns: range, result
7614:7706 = 10.9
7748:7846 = 10.6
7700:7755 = 10.8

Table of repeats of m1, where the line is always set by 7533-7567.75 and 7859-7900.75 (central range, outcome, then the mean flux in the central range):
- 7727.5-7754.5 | 1.48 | 10.6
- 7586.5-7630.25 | 1.81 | 11.2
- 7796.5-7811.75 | 0.59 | 10.5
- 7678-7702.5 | 0.86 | 11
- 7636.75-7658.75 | 1.32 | 10.9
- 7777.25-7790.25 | 0.58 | 10.5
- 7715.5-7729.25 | 0.56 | 10.8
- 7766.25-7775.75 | 0.46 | 10.6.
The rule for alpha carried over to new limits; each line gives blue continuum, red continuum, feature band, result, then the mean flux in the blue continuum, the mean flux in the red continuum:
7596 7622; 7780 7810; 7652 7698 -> 0.8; 11.1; 10.5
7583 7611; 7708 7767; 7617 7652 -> 0.9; 11.4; 10.7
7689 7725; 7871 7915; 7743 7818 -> 1.8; 11.1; 10.6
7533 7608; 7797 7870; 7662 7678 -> 1.1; 11.7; 10.7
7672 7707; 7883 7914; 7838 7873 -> 0.1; 10.9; 10.7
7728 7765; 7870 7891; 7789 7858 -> -0.5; 10.6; 10.5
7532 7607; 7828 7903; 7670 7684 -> 1.0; 11.7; 10.6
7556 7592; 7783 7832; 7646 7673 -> 1.7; 11.7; 10.7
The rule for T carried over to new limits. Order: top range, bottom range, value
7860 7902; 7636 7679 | 1.06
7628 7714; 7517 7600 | 0.95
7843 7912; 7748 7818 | 1.03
